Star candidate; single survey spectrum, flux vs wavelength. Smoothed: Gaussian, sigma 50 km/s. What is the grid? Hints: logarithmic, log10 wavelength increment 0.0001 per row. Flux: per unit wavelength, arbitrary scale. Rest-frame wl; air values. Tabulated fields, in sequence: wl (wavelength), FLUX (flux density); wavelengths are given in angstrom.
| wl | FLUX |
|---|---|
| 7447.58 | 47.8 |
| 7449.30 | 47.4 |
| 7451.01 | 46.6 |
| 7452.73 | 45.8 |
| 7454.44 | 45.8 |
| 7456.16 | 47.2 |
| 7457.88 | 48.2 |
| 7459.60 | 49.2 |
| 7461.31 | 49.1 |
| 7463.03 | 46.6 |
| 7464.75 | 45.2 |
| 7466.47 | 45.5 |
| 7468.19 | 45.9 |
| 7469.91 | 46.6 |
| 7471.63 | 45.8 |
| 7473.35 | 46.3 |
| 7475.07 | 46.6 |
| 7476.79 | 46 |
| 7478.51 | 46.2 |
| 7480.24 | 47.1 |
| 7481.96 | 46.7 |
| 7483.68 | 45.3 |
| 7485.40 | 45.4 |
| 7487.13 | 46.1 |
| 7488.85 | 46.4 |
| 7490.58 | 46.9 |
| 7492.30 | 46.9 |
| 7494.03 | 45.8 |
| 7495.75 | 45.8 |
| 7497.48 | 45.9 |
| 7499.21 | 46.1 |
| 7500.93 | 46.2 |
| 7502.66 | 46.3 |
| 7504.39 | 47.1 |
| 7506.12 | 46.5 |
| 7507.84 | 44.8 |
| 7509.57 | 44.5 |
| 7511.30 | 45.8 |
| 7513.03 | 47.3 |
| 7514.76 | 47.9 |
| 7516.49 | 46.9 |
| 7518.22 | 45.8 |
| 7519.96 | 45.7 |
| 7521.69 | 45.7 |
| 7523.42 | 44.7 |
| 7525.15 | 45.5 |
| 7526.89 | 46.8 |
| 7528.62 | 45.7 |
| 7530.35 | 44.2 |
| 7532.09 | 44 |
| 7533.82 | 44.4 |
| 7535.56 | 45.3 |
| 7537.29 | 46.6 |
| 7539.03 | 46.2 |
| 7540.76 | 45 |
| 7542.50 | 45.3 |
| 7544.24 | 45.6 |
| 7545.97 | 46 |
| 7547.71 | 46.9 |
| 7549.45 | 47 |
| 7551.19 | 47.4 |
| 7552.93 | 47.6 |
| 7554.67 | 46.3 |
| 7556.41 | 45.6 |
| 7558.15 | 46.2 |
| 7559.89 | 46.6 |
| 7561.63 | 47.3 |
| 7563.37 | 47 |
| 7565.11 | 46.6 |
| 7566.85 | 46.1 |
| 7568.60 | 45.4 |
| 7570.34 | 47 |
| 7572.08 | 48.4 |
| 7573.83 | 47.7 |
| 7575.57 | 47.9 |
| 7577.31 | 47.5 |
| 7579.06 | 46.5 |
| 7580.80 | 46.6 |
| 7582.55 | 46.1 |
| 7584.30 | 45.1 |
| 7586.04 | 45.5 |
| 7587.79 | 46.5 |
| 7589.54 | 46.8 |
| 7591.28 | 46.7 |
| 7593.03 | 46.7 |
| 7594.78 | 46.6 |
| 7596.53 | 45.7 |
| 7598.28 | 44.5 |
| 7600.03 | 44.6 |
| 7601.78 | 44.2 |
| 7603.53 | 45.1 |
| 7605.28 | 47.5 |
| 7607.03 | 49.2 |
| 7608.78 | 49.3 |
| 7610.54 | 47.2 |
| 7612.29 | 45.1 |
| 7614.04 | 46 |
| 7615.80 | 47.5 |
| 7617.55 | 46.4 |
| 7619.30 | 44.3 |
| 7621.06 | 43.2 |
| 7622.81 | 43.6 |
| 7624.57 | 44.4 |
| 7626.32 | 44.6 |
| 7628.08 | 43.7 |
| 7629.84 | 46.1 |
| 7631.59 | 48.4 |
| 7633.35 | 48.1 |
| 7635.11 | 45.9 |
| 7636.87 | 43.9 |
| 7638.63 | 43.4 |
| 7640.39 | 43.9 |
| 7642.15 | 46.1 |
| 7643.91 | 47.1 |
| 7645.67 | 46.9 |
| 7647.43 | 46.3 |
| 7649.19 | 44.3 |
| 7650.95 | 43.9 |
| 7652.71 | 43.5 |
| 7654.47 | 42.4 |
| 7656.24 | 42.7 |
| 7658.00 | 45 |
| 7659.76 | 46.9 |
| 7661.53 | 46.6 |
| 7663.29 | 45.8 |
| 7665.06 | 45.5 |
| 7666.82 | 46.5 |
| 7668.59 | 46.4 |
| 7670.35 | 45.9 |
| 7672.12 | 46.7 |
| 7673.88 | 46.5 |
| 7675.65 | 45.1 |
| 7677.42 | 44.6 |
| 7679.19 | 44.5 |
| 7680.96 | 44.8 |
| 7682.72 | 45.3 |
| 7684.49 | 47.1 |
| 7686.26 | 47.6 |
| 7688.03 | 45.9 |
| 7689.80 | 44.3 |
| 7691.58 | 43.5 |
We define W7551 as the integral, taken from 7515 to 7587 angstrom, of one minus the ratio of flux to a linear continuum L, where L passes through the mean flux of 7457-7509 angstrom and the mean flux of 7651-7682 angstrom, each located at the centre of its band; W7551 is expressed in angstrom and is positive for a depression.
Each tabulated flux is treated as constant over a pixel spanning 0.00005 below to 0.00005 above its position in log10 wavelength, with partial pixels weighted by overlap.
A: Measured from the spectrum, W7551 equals -0.4 angstrom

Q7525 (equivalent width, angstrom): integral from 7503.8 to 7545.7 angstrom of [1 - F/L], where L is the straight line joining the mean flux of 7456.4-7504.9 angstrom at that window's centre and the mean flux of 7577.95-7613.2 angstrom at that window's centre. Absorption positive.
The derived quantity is 0.6 angstrom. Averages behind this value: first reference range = 46.5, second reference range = 46.3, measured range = 45.7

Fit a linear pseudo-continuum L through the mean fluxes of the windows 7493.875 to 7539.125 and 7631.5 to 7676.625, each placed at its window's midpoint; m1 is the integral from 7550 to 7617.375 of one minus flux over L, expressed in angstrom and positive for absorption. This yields -1.4 angstrom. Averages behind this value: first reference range 45.8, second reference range 45.5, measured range 46.6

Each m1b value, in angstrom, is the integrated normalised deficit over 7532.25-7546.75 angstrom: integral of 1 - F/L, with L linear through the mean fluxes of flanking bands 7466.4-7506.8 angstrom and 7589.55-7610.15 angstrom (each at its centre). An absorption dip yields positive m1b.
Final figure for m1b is 0.3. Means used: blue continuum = 46.2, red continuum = 46.4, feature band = 45.5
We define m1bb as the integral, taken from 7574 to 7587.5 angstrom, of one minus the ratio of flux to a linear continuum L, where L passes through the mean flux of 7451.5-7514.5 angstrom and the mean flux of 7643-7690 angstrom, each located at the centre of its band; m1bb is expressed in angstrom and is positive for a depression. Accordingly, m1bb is -0.18 angstrom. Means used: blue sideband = 46.4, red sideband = 45.5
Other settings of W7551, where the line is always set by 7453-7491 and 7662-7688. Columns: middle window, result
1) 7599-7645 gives 0.34 angstrom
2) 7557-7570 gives -0.06 angstrom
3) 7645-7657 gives 0.45 angstrom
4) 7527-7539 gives 0.29 angstrom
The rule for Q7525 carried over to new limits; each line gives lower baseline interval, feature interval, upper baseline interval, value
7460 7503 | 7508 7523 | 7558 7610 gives 0.1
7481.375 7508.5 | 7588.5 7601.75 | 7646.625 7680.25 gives -0.1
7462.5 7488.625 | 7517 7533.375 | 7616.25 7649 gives 0.2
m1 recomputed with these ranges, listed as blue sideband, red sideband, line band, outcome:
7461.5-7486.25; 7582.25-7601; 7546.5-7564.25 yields -0.3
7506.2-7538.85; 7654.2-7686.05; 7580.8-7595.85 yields -0.2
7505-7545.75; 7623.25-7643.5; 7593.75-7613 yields -0.4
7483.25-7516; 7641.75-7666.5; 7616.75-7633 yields 0.1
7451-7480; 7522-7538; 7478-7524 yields -0.3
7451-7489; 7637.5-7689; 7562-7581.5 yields -0.4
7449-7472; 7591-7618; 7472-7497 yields 0.3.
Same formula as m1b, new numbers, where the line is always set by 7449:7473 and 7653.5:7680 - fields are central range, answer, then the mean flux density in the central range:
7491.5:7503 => 0.10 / 46.1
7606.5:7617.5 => -0.36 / 47.2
